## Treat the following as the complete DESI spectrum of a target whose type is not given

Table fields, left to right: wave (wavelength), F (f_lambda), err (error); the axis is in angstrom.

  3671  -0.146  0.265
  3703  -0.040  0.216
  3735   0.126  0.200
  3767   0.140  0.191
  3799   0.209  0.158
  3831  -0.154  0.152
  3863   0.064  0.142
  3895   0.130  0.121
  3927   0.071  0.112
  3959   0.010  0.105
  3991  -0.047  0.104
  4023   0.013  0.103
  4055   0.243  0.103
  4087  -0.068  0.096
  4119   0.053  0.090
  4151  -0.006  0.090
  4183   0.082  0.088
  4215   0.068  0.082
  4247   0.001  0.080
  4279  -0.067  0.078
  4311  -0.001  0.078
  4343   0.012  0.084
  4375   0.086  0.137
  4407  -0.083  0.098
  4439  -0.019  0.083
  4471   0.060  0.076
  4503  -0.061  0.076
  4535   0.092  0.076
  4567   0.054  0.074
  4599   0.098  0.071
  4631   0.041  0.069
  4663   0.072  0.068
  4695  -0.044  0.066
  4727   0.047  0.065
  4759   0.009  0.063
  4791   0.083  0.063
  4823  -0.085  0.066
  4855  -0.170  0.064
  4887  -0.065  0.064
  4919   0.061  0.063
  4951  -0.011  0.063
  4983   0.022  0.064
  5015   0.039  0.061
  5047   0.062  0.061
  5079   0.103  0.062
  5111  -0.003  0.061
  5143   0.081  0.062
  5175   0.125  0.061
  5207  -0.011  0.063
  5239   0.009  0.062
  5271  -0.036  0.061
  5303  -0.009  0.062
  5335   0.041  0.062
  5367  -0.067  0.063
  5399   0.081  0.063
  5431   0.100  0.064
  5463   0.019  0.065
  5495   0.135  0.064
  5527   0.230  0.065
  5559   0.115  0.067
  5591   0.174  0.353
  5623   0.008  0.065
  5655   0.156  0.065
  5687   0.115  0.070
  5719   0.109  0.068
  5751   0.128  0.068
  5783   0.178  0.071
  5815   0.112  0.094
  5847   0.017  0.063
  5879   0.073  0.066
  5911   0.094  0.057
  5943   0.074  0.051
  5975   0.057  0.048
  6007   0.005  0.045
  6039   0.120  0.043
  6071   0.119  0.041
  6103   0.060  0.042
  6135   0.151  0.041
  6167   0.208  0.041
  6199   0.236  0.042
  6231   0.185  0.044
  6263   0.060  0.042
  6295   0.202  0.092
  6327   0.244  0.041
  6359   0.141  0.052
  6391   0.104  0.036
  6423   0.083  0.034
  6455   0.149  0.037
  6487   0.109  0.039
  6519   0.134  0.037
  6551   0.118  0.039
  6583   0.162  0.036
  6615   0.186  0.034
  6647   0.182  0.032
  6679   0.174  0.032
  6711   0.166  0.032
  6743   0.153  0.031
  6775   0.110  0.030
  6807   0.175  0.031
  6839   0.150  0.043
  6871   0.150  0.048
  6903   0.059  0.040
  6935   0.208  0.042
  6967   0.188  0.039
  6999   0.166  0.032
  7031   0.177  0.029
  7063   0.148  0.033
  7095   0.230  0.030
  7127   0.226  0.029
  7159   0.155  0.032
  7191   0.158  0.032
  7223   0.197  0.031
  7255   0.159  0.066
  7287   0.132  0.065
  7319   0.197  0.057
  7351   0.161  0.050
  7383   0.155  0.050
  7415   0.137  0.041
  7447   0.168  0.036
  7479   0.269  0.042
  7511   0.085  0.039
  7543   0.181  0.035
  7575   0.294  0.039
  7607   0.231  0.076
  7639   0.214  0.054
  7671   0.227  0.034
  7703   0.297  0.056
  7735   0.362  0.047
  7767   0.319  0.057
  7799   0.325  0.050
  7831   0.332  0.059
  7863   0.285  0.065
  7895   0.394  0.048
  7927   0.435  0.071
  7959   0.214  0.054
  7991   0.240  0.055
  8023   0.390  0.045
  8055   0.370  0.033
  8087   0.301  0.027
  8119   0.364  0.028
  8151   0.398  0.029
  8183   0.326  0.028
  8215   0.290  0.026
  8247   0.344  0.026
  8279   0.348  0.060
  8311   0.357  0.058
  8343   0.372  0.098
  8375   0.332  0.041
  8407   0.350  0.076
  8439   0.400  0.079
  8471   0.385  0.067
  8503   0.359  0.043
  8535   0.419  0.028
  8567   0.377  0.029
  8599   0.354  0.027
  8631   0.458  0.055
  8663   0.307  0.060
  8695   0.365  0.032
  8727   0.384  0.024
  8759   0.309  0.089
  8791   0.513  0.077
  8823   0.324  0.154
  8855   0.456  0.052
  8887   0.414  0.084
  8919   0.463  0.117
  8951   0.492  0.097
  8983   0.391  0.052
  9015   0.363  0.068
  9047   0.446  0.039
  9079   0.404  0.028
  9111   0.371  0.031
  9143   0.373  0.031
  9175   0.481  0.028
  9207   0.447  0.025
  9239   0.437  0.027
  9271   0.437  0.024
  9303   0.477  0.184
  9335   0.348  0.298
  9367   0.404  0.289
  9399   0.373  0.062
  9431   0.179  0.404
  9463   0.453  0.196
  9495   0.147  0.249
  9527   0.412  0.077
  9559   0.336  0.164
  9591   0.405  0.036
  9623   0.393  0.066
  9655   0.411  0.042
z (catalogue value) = 0.91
